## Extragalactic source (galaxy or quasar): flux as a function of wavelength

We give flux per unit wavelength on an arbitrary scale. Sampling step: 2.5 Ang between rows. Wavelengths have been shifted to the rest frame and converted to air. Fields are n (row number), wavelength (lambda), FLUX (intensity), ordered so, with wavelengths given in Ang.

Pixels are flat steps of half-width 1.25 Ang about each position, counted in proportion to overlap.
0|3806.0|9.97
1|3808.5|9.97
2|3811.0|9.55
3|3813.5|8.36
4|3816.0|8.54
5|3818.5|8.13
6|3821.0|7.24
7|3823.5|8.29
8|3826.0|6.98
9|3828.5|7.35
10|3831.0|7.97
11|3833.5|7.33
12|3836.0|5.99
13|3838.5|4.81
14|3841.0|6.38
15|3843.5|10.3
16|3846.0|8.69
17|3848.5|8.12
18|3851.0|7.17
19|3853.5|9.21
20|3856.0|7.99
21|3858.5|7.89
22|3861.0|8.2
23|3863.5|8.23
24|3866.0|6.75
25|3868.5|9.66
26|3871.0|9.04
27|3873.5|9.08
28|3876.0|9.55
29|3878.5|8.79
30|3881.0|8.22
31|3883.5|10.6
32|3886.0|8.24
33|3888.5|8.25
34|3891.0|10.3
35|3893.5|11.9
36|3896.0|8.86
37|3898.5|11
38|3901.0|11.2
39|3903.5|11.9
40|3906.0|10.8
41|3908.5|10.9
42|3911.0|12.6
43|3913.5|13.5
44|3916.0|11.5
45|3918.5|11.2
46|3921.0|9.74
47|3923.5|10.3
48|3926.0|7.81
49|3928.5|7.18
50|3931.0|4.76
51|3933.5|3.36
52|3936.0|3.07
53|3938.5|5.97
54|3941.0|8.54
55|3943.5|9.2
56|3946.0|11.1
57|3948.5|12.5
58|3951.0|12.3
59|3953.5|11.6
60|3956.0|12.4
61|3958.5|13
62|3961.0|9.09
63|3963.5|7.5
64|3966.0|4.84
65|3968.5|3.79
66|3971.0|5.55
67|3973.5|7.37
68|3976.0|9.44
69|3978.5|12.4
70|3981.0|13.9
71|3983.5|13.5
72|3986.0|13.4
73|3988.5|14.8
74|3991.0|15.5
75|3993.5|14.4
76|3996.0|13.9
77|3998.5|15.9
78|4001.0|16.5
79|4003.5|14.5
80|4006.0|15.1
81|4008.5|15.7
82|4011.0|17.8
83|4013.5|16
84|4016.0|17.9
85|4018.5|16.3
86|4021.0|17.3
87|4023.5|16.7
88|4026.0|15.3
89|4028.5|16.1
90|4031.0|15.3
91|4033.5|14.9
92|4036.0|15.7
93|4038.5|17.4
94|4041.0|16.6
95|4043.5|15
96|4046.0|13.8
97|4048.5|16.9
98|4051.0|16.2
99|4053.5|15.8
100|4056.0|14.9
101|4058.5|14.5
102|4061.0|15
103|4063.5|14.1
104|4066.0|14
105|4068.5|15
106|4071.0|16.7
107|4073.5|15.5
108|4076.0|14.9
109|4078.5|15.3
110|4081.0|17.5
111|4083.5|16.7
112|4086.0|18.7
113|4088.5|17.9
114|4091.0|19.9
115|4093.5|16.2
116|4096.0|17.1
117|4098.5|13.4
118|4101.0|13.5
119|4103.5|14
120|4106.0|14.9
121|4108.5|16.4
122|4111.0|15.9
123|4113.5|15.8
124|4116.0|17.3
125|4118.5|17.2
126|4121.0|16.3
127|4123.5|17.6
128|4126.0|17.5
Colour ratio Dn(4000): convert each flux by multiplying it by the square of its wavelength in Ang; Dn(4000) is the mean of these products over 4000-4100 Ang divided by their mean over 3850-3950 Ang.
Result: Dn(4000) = 1.88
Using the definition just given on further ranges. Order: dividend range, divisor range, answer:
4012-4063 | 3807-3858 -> 2.22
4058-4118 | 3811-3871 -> 2.29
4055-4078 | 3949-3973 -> 1.76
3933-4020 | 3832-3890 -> 1.52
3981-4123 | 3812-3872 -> 2.23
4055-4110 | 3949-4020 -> 1.30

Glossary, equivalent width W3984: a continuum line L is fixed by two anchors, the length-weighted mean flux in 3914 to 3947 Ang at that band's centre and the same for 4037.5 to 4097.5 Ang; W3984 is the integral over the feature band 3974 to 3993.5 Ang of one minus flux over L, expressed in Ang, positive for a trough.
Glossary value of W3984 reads -3.3 Ang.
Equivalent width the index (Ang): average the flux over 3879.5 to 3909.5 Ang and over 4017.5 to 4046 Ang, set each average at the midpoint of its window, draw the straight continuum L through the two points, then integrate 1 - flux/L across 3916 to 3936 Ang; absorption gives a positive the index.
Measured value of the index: 6.5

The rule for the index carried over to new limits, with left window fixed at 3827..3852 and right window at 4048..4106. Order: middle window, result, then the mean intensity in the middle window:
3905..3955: 5.40 Ang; 9.4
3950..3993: 5.08 Ang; 10.7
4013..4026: -2.83 Ang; 16.7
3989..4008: -3.09 Ang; 15.1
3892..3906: -2.11 Ang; 10.9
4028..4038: -0.96 Ang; 15.6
